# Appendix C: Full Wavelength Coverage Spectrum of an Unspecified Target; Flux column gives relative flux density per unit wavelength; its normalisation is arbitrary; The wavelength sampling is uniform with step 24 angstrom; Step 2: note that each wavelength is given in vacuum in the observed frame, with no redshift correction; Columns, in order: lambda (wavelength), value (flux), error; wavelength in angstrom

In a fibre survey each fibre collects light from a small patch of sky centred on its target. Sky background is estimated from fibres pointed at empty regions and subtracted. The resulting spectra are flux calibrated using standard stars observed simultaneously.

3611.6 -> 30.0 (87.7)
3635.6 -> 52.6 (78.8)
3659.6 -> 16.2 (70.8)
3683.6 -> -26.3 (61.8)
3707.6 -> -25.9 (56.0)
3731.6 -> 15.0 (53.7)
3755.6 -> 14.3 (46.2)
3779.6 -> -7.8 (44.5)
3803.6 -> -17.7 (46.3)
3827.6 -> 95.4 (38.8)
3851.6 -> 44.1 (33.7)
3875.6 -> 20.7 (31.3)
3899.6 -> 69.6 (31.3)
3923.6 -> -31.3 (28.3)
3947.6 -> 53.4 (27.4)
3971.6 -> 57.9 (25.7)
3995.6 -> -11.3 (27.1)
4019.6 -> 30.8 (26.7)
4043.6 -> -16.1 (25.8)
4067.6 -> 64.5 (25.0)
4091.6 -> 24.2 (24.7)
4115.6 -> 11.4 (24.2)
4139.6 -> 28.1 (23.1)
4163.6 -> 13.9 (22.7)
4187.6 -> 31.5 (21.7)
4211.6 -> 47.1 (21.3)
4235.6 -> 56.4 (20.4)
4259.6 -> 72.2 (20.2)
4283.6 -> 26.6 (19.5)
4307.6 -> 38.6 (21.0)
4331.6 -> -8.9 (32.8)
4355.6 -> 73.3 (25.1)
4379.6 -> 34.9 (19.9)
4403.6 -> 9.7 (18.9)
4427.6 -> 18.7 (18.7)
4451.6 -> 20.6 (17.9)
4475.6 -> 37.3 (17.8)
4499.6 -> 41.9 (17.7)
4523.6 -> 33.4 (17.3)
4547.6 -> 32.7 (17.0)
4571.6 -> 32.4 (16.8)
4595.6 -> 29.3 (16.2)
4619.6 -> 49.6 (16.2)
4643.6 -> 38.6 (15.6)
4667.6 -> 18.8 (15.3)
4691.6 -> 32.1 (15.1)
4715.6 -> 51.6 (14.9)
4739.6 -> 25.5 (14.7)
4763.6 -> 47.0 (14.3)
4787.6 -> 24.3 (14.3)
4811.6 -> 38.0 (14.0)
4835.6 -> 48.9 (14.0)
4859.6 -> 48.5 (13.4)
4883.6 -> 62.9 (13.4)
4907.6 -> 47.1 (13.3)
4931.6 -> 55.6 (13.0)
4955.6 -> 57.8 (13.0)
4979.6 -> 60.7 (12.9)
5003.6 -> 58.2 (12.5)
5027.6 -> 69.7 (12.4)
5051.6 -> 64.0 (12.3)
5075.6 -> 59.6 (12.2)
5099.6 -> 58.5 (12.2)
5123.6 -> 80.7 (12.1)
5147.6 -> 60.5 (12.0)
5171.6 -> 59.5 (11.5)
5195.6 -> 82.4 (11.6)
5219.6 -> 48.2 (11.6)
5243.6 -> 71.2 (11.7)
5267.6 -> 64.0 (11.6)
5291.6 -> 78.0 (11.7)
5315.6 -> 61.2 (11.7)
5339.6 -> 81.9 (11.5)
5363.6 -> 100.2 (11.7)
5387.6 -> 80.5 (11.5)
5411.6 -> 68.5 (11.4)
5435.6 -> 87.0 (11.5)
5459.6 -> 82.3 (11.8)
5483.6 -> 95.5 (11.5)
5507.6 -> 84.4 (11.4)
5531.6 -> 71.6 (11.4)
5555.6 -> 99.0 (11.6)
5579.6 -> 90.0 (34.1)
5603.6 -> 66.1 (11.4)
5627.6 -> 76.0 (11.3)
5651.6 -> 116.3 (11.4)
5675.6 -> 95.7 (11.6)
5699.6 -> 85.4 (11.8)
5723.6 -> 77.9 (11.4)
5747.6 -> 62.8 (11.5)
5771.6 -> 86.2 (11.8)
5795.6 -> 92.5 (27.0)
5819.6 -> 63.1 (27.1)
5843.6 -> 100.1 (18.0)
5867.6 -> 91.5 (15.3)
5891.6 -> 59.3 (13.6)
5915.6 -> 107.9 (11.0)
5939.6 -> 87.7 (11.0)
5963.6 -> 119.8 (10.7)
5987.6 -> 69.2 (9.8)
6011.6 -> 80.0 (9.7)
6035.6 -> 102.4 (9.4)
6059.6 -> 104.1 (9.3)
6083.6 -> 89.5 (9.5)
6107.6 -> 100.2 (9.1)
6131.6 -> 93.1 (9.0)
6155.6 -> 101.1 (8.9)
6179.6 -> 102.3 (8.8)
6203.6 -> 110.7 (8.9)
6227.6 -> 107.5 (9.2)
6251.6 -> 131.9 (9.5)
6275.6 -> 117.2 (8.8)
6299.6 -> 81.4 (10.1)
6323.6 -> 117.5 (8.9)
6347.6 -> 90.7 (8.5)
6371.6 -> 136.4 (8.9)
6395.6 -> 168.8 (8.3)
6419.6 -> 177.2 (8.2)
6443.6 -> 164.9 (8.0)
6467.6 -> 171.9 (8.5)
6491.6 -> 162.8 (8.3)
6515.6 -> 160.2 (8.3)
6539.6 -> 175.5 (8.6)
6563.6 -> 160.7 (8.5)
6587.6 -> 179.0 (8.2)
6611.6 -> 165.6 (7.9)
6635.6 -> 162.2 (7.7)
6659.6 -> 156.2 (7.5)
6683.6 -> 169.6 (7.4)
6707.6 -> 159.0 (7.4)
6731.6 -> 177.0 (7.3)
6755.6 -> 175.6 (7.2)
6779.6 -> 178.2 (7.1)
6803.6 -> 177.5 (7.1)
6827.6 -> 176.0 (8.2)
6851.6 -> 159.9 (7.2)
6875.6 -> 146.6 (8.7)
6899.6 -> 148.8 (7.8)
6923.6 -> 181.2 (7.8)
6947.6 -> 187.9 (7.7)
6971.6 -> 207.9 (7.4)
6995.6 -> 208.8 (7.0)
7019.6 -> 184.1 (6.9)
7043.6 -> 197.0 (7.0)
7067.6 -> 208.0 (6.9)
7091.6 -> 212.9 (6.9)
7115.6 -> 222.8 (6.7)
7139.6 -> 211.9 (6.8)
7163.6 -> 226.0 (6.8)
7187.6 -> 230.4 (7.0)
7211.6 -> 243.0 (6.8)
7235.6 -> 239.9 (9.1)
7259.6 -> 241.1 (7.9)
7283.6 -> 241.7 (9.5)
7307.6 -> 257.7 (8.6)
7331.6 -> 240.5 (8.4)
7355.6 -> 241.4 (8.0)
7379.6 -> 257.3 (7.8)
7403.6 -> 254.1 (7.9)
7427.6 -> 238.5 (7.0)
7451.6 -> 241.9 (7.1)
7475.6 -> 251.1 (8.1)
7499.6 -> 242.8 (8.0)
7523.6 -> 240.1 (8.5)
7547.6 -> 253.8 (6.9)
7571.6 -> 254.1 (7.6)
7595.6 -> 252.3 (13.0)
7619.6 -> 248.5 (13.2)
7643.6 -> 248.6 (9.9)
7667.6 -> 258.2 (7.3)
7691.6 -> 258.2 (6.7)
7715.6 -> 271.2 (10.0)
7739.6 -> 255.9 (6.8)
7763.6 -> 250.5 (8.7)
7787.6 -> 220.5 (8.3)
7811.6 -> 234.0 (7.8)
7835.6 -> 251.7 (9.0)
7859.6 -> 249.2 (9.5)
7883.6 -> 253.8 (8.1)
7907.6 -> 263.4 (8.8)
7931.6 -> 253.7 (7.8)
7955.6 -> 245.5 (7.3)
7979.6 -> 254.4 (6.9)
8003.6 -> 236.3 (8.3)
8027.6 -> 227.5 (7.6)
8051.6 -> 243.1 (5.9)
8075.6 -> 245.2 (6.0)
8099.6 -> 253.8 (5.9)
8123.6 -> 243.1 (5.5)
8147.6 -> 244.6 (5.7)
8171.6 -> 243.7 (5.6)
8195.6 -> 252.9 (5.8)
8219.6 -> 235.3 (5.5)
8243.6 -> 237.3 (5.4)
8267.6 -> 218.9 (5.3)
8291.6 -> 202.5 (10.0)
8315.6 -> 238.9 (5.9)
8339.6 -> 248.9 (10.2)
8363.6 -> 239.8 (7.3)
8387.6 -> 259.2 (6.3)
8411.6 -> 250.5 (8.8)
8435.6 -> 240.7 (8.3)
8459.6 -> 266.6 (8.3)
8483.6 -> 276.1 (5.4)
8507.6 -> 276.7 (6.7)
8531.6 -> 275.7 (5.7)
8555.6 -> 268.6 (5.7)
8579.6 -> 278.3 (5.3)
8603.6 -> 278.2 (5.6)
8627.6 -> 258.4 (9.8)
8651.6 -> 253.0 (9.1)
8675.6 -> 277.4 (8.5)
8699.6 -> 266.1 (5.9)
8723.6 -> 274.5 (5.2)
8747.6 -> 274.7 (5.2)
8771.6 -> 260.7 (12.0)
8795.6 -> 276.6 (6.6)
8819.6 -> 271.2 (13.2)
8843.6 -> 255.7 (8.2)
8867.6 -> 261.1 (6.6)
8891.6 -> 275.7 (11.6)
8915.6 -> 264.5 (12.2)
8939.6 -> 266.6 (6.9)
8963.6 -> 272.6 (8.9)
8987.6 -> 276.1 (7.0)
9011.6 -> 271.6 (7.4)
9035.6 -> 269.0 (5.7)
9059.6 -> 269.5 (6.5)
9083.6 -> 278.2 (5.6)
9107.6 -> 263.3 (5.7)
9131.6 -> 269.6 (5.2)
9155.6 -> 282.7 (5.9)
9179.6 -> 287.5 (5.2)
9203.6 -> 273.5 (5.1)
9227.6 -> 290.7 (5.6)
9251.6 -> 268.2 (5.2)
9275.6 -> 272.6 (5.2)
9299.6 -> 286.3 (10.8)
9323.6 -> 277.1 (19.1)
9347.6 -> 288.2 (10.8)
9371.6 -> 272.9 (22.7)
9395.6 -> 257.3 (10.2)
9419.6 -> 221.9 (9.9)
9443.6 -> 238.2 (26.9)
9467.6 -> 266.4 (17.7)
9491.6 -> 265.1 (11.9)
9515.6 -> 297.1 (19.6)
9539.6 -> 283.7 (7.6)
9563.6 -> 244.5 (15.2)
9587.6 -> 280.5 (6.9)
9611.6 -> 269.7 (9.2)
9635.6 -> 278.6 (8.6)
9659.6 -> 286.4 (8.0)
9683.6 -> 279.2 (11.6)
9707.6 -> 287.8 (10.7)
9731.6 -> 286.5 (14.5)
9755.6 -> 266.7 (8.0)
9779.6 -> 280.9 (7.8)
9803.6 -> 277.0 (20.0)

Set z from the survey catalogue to 0.600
